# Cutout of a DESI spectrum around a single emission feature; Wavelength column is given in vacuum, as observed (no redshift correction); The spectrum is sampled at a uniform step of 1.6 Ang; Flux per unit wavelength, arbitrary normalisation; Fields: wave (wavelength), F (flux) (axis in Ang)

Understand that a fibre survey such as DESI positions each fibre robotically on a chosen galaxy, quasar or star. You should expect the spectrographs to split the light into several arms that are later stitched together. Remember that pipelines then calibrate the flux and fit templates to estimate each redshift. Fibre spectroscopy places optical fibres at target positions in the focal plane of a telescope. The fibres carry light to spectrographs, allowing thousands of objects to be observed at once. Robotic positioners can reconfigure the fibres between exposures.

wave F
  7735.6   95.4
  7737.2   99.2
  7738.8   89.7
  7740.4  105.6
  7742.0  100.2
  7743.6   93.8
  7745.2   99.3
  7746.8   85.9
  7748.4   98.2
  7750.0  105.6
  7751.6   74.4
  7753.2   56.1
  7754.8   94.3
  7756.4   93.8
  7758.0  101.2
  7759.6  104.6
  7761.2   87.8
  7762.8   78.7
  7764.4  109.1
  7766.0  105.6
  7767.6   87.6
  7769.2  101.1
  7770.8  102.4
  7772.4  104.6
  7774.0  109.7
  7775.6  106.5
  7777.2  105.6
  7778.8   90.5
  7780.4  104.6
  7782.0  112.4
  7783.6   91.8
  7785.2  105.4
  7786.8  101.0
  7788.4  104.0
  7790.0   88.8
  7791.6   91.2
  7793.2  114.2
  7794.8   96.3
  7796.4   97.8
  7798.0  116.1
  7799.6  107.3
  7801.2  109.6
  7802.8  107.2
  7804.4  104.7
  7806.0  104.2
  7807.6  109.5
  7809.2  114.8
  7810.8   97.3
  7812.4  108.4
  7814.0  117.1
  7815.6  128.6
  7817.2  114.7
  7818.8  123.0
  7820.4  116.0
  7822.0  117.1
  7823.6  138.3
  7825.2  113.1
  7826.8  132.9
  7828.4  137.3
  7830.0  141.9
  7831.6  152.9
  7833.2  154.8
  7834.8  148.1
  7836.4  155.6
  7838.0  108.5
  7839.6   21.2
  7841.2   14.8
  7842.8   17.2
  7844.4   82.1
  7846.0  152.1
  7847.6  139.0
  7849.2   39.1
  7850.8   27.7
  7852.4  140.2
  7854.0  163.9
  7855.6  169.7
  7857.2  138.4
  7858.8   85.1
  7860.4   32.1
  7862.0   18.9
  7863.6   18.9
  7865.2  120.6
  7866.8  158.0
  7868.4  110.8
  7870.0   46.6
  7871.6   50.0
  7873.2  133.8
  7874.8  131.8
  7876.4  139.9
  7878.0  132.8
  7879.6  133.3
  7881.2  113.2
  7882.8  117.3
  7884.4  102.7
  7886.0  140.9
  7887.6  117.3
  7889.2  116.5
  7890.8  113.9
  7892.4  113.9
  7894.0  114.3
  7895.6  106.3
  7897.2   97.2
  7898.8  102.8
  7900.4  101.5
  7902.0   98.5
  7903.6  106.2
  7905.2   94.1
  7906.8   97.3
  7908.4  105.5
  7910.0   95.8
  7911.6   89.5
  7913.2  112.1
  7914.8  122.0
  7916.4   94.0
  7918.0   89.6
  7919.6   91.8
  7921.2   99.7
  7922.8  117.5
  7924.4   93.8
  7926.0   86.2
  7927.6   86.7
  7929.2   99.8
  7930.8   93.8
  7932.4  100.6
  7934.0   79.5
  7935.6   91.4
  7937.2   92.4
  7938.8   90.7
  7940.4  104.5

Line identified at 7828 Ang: Mg II 2798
